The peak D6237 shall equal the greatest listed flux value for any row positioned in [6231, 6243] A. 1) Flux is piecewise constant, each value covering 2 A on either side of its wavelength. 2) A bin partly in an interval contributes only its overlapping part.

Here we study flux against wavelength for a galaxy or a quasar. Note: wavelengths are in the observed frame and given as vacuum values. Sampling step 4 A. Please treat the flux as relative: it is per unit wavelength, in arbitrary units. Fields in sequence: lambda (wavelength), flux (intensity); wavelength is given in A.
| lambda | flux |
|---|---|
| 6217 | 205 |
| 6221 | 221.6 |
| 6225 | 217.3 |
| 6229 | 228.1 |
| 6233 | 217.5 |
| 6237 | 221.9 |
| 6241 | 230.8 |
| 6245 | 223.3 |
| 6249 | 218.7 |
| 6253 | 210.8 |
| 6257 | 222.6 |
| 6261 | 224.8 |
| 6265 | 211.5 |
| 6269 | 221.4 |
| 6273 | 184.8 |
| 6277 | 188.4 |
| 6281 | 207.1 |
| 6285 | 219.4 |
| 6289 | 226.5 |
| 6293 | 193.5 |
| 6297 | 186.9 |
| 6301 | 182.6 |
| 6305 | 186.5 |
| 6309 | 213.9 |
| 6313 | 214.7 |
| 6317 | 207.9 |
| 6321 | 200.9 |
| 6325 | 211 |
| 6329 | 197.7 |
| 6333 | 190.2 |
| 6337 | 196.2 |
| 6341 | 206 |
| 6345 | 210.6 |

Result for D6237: 230.8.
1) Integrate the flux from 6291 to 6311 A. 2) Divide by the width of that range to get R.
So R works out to 193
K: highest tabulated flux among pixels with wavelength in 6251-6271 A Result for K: 224.8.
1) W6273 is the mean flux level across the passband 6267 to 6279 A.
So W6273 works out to 198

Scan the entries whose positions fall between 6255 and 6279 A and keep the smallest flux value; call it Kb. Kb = 184.8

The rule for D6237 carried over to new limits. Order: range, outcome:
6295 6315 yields 214.7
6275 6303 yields 226.5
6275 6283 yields 207.1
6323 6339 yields 211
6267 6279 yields 221.4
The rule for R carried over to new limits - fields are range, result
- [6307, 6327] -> 210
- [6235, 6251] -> 224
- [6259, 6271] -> 219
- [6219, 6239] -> 221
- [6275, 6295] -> 207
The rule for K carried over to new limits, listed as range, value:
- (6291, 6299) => 193.5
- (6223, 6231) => 228.1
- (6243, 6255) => 223.3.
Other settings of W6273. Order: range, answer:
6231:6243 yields 223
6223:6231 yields 223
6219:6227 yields 219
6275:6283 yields 198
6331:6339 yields 193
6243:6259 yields 219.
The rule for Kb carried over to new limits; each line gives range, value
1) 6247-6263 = 210.8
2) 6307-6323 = 200.9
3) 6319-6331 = 197.7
